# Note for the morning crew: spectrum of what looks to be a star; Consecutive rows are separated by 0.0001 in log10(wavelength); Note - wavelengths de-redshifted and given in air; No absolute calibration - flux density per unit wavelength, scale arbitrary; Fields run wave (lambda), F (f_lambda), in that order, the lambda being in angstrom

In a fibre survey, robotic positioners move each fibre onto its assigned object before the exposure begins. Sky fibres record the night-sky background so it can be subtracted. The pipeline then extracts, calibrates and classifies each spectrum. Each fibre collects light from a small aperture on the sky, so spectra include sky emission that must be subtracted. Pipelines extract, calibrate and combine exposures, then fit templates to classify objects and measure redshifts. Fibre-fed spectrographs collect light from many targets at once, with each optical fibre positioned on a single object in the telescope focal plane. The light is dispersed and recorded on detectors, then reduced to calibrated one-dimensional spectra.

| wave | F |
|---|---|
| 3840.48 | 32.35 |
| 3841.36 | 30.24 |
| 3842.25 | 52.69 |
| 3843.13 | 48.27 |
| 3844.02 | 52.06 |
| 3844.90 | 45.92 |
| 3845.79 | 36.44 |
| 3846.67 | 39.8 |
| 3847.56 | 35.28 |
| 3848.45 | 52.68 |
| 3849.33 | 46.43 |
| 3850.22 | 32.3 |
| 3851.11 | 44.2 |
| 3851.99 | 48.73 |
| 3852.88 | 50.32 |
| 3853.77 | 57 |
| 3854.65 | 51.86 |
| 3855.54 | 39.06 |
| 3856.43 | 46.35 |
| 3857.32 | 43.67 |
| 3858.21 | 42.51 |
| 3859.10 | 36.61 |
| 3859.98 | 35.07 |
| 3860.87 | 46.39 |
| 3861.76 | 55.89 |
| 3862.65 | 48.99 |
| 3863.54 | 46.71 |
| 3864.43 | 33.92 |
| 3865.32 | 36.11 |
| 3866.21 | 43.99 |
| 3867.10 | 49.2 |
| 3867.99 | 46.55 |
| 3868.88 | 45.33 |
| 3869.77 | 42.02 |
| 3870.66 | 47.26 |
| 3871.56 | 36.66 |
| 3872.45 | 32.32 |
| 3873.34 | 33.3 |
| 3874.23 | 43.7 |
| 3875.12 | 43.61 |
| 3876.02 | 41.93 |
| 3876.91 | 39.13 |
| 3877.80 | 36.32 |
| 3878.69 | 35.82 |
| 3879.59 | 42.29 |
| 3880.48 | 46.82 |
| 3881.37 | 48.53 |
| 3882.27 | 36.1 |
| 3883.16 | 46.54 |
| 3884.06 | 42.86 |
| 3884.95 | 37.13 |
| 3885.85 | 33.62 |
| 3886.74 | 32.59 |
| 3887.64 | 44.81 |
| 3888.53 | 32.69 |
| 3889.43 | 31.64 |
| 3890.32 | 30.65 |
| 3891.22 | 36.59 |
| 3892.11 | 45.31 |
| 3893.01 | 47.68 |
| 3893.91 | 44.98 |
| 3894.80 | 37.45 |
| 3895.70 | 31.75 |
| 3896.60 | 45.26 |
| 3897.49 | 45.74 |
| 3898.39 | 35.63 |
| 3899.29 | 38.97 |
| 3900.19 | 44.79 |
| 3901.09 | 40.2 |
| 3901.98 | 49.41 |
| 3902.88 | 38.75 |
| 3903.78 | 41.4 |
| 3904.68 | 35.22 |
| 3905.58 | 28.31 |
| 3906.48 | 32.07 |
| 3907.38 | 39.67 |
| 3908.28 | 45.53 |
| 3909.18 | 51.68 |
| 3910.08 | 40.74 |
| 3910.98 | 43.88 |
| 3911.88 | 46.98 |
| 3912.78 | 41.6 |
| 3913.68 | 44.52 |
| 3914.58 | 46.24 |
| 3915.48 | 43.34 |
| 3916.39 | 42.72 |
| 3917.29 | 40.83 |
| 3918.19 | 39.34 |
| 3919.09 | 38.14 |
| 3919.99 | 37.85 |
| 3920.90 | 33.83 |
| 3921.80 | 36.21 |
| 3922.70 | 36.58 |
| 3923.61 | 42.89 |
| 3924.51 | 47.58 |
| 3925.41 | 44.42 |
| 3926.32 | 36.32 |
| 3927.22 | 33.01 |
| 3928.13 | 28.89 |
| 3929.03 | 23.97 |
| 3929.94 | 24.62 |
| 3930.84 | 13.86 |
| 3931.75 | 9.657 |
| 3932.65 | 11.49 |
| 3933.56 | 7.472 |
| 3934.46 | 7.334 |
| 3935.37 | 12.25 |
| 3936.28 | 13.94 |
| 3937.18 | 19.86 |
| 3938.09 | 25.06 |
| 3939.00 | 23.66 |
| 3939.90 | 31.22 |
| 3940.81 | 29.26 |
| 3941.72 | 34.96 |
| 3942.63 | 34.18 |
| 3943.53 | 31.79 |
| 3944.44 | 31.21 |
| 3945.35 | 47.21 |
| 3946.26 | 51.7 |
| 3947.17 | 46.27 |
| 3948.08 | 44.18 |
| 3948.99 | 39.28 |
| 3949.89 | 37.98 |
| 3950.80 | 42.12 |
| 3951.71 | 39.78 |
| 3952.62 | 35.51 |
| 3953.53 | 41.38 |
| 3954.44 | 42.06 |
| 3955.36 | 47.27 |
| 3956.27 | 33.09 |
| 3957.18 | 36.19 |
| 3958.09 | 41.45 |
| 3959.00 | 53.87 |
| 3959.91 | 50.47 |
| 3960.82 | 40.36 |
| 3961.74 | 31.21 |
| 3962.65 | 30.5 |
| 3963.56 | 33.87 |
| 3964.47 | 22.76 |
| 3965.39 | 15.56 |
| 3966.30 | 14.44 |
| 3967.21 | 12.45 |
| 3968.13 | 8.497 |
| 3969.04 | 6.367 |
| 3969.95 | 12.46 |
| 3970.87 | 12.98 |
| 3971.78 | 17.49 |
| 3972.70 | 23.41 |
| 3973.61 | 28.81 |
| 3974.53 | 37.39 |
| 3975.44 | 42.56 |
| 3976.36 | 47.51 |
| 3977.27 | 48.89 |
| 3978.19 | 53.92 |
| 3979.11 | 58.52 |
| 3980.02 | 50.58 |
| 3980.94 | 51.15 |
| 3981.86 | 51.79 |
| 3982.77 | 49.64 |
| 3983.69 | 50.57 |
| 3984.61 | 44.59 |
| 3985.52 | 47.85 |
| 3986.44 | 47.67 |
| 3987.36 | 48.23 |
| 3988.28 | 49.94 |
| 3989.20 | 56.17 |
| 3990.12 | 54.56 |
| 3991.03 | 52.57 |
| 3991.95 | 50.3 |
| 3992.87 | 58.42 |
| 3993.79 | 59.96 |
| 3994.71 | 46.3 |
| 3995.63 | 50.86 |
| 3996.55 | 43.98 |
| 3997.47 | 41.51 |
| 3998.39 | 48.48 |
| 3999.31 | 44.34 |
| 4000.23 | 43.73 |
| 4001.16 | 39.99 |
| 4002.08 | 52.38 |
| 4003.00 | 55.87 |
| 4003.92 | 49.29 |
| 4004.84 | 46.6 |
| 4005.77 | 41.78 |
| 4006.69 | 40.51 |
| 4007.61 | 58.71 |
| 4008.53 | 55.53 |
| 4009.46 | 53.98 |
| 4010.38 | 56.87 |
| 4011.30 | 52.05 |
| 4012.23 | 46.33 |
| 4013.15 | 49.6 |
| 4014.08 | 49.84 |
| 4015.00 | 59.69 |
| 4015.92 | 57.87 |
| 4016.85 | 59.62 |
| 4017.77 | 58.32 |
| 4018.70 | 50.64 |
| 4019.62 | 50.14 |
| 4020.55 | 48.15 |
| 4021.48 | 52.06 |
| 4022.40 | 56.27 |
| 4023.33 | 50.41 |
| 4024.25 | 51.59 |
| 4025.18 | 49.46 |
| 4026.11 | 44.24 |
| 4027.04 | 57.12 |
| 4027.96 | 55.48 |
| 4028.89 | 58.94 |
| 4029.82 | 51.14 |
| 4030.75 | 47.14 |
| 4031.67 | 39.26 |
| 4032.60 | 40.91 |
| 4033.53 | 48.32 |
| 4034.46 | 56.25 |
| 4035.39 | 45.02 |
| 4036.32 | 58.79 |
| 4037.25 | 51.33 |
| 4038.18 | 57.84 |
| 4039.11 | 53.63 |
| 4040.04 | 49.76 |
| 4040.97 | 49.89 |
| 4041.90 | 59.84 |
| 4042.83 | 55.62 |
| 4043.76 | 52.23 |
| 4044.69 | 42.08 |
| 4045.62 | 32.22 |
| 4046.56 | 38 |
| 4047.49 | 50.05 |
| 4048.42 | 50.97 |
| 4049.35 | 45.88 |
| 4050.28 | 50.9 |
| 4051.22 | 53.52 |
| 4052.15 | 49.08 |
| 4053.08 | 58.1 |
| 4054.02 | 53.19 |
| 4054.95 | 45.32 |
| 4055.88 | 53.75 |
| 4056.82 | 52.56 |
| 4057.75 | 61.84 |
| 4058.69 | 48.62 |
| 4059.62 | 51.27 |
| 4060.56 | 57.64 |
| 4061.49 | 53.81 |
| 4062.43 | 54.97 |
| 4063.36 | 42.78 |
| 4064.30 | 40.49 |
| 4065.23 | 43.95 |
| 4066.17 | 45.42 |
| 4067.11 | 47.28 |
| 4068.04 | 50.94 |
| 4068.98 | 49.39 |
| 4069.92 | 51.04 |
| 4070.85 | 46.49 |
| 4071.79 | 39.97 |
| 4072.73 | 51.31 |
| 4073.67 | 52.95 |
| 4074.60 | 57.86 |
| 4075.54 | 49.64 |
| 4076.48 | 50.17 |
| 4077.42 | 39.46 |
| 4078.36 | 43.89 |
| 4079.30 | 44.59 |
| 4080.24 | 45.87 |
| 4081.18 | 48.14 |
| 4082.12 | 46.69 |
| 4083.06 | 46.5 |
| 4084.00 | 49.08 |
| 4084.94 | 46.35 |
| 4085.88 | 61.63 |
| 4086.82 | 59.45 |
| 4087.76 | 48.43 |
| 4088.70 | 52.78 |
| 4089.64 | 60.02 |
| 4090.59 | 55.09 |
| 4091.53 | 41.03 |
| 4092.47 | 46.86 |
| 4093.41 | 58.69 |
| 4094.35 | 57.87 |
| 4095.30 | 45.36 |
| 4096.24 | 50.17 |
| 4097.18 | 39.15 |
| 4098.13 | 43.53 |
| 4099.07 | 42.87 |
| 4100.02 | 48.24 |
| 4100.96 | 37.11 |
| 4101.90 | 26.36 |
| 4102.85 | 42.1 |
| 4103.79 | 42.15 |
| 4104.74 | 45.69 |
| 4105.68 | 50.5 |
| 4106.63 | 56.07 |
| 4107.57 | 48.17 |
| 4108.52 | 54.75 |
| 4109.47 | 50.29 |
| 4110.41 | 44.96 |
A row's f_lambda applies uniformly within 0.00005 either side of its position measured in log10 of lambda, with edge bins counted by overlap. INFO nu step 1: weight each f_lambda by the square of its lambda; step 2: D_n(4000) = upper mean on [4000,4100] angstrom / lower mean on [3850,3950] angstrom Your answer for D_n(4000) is 1.4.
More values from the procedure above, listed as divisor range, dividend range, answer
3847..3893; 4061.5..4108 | 1.27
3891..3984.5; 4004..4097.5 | 1.50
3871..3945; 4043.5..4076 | 1.49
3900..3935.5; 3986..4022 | 1.51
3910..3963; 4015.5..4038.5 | 1.55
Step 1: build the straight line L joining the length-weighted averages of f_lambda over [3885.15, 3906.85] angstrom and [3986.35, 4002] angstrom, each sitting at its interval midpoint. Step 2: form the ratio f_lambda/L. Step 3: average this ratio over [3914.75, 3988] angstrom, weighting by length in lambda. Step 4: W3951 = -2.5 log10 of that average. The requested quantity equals 0.29 mag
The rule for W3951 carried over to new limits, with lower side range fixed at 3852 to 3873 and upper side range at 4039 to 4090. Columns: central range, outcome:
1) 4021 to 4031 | -0.08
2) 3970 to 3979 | 0.34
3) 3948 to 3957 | 0.17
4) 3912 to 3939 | 0.44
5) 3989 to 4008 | -0.03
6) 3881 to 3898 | 0.14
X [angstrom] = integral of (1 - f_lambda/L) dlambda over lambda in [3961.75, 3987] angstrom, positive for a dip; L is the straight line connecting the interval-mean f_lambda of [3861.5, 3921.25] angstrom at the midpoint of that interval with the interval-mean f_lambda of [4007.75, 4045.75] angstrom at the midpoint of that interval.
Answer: 7.2 angstrom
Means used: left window 40.9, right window 51.8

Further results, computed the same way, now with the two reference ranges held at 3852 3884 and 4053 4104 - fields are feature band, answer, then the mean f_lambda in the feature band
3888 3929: 4.1 angstrom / 39.8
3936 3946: 3.3 angstrom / 30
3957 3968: 3.5 angstrom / 31.1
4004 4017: -1.4 angstrom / 51.8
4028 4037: -0.5 angstrom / 49.8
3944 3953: 0.7 angstrom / 41.6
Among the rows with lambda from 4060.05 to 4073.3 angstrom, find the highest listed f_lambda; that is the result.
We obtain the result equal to 57.64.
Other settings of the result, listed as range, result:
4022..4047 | 59.84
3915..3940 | 47.58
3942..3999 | 59.96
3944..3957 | 51.7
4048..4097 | 61.84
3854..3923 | 55.89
